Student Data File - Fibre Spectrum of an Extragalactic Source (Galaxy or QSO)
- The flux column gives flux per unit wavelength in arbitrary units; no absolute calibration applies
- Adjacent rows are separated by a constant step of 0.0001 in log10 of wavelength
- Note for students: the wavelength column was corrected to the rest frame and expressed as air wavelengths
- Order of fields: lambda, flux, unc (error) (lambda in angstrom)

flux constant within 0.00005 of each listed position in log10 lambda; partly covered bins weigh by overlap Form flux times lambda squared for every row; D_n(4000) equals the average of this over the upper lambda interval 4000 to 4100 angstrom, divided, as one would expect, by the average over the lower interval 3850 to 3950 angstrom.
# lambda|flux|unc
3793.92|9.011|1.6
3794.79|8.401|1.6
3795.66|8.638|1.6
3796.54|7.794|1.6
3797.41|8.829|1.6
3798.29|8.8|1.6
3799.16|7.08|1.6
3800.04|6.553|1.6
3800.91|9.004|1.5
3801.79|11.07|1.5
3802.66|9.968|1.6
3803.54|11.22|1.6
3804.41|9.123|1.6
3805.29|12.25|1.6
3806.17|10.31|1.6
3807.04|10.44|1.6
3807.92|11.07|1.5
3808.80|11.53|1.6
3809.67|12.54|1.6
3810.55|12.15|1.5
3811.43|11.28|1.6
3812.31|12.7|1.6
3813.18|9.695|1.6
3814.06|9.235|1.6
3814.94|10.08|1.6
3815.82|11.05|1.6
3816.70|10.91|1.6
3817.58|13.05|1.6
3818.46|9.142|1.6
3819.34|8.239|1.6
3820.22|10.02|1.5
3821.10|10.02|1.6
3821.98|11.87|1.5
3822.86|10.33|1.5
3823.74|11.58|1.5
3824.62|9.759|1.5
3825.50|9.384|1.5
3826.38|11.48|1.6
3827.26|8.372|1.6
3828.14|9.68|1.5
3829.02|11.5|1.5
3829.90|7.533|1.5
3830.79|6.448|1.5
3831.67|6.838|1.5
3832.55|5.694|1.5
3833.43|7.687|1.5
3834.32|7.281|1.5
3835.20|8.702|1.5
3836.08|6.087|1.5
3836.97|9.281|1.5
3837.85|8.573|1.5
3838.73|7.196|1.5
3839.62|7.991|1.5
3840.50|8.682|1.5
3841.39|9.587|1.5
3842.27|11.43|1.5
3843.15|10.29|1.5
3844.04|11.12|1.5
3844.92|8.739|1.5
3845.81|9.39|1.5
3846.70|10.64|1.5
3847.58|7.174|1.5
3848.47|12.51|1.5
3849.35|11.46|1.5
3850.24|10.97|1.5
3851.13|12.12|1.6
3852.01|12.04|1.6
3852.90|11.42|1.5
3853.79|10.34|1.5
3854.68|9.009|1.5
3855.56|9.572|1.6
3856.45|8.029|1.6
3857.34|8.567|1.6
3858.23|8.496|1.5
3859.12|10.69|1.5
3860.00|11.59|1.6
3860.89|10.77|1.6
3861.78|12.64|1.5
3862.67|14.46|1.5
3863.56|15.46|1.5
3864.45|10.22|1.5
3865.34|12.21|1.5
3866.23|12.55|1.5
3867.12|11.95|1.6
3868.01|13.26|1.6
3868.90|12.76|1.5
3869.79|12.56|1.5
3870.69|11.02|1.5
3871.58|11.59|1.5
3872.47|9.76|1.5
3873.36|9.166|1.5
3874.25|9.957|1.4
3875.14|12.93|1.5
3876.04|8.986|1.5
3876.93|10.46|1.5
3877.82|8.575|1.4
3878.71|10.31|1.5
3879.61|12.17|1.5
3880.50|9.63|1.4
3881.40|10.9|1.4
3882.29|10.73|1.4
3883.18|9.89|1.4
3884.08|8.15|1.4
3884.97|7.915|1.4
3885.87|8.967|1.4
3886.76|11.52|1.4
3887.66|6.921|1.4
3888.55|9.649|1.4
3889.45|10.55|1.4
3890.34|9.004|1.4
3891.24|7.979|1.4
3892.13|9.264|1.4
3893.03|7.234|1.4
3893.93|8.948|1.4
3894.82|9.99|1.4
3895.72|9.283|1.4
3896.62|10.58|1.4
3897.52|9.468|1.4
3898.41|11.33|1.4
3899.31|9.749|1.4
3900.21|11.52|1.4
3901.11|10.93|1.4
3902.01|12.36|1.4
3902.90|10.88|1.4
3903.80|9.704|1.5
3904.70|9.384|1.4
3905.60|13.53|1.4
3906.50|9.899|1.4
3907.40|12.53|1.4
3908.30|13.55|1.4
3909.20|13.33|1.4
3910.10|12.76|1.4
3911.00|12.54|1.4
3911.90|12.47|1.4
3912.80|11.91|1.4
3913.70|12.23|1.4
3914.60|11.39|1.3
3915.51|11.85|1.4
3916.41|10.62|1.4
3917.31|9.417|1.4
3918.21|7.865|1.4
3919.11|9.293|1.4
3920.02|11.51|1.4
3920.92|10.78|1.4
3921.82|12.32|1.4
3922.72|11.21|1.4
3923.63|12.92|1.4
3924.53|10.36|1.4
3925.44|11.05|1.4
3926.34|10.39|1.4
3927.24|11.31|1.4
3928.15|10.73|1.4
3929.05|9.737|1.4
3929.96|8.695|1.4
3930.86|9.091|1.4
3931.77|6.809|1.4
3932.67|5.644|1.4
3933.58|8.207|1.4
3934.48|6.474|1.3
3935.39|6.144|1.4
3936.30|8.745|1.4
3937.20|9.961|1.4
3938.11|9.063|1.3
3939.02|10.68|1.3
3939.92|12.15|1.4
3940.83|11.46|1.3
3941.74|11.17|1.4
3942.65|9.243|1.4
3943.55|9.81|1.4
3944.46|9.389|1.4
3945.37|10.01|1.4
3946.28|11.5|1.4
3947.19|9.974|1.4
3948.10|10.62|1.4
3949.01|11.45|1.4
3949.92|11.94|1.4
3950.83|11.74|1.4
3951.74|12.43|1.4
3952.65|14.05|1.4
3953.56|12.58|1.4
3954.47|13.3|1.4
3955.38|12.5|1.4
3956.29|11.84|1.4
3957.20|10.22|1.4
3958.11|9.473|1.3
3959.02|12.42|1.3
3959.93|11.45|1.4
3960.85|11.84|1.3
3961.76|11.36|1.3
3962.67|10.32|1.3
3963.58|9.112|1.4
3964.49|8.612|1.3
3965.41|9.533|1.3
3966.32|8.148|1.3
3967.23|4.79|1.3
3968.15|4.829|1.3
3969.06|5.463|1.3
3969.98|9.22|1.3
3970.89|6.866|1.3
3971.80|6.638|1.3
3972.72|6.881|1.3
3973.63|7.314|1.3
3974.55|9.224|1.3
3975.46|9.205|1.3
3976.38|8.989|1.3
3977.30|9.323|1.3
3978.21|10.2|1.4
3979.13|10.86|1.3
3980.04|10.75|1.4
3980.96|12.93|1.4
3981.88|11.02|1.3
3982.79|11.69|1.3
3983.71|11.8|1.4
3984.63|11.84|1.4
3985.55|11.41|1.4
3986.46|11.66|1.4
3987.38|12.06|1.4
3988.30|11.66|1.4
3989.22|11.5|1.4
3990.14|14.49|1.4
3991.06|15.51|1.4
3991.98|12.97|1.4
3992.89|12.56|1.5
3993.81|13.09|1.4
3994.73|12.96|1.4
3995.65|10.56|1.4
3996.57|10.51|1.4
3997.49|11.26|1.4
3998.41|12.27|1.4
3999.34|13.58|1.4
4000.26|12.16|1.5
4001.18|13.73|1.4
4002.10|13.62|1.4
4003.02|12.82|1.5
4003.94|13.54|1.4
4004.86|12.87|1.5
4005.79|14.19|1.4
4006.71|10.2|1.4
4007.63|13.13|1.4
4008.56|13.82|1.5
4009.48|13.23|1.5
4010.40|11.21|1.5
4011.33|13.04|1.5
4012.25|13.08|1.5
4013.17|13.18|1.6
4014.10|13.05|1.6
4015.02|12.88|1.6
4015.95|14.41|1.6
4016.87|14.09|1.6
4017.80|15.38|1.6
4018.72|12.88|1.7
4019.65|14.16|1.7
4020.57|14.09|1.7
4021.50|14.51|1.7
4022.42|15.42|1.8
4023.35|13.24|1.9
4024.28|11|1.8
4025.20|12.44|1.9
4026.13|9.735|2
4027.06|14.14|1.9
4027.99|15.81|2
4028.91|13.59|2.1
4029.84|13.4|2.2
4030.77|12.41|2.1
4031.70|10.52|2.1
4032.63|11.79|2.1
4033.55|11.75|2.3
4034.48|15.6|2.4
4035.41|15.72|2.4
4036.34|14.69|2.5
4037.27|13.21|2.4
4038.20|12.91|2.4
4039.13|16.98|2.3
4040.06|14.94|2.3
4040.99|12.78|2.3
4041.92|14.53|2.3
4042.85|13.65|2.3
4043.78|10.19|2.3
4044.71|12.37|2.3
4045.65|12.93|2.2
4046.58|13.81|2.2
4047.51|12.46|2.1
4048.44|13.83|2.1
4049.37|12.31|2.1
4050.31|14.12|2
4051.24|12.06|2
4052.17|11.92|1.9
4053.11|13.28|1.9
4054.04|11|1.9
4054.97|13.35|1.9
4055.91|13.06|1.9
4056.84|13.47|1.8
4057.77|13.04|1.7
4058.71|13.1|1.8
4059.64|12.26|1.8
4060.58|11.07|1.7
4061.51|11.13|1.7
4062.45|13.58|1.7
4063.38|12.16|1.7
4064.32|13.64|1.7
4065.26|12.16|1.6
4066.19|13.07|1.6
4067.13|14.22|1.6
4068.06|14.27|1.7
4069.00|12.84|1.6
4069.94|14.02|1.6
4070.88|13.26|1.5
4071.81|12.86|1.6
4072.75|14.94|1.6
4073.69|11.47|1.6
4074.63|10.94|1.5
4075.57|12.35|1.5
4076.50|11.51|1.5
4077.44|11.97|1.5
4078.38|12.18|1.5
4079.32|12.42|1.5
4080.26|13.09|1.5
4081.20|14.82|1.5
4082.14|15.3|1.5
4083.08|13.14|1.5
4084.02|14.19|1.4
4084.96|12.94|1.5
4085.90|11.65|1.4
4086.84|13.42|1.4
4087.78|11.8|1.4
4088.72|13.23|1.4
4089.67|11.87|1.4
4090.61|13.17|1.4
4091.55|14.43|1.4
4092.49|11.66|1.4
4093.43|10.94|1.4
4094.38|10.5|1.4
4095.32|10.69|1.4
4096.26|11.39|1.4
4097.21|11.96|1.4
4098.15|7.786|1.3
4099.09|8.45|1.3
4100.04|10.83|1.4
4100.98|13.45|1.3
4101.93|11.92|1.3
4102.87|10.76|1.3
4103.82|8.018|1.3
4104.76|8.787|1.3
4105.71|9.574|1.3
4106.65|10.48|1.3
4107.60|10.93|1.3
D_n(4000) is 1.3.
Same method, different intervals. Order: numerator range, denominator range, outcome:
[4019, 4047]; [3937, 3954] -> 1.27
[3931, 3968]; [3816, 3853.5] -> 1.12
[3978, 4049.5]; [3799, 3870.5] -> 1.39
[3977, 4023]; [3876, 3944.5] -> 1.30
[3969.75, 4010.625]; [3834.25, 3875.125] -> 1.18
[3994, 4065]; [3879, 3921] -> 1.33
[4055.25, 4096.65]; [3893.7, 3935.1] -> 1.30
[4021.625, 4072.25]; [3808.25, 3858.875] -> 1.50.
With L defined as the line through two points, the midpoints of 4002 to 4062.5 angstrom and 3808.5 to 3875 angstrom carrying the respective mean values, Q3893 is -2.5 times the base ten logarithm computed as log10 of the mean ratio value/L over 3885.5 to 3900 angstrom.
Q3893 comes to 0.17 mag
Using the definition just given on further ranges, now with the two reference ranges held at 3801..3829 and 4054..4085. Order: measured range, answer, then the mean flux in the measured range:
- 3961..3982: 0.34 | 8.78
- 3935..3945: 0.19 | 9.83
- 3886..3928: 0.07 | 10.7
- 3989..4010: -0.05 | 12.8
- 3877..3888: 0.16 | 9.69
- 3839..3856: 0.07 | 10.2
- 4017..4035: -0.06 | 13.3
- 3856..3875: -0.03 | 11.3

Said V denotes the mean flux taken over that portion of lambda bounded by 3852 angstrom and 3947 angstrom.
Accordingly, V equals 10.4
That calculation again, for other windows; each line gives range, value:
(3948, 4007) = 11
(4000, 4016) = 13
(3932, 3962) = 10.5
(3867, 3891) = 10.3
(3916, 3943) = 9.77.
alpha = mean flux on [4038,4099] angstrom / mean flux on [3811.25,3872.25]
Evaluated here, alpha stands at 1.2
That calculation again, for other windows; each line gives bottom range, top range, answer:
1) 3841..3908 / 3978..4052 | 1.23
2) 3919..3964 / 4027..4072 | 1.25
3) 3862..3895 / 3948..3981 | 0.94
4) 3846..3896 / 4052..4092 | 1.23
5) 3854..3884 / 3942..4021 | 1.04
